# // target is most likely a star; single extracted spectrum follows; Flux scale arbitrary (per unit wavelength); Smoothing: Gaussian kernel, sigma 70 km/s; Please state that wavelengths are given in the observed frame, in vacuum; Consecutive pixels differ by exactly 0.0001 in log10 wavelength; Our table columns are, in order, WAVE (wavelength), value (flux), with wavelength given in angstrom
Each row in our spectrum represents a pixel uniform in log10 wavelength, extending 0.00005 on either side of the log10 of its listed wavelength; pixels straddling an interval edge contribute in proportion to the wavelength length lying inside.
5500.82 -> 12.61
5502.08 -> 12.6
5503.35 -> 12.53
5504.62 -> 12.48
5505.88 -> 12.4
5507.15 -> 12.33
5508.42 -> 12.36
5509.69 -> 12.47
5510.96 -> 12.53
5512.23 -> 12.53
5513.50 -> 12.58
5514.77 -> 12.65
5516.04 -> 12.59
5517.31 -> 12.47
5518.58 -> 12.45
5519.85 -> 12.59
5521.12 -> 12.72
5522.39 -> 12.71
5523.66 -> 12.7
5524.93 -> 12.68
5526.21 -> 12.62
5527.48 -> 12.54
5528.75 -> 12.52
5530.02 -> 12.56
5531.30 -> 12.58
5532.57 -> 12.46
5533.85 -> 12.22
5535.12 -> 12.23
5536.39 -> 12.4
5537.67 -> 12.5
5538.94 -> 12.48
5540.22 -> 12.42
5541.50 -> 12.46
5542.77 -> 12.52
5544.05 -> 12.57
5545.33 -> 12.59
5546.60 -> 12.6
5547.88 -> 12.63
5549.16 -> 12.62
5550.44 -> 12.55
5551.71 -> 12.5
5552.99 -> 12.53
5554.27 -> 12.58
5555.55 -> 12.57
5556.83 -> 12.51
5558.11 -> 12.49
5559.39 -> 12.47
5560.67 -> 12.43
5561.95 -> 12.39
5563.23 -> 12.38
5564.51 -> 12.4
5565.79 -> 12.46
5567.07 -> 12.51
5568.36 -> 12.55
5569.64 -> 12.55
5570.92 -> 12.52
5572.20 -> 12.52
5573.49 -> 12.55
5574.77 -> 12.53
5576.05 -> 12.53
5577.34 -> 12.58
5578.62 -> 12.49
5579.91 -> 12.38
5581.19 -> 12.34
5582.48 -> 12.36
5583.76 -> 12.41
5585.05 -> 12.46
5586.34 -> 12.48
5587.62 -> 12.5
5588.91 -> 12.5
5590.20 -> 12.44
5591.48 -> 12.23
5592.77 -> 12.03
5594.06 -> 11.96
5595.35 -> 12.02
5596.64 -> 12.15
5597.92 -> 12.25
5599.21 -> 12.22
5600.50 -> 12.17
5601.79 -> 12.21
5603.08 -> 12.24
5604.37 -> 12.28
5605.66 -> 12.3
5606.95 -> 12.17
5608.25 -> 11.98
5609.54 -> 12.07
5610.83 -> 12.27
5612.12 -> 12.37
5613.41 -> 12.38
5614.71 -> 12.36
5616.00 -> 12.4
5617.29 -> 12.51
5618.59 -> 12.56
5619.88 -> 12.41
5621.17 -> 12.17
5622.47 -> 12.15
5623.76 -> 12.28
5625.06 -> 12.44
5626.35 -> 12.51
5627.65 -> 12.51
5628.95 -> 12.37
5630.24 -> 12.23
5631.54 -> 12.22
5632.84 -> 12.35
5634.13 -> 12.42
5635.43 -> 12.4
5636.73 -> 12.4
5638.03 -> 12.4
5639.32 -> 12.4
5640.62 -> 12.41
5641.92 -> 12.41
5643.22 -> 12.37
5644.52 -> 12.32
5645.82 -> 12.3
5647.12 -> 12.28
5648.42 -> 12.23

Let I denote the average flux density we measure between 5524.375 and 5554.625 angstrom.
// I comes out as 12.5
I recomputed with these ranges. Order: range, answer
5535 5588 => 12.5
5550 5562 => 12.5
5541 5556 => 12.6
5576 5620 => 12.3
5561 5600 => 12.4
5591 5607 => 12.2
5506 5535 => 12.5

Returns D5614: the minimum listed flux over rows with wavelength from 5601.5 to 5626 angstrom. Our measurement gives 11.98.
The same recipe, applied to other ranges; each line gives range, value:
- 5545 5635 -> 11.96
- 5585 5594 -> 12.03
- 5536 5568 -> 12.38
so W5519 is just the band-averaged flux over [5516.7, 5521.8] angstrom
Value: 12.6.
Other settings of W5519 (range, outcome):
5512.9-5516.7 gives 12.6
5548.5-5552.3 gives 12.6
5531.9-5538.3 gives 12.4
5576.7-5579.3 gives 12.5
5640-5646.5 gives 12.4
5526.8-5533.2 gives 12.5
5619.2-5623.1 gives 12.3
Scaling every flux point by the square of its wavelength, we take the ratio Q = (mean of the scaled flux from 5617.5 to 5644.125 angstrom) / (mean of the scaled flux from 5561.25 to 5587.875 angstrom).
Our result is 1.01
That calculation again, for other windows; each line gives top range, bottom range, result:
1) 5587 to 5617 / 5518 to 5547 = 1.00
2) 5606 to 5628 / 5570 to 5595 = 1.01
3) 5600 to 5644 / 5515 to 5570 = 1.01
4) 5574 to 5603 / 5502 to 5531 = 1.01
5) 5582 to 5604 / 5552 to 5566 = 1.00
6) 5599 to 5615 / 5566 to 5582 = 0.99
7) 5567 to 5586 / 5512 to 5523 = 1.01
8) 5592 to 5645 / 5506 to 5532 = 1.01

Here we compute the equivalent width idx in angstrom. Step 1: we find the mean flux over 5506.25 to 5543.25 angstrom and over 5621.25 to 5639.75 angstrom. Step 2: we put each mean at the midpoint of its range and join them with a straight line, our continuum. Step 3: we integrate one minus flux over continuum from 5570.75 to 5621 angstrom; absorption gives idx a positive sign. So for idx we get 0.3 angstrom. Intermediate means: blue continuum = 12.5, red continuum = 12.4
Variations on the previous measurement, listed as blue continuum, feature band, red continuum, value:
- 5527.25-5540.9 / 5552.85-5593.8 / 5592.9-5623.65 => -0.4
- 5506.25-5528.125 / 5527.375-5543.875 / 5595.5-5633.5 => 0.1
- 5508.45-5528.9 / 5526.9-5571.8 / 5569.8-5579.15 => 0.2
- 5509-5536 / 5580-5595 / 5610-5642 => 0.1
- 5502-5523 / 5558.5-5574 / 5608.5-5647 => 0.0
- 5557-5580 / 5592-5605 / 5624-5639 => 0.3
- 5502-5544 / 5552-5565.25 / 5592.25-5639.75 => -0.1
